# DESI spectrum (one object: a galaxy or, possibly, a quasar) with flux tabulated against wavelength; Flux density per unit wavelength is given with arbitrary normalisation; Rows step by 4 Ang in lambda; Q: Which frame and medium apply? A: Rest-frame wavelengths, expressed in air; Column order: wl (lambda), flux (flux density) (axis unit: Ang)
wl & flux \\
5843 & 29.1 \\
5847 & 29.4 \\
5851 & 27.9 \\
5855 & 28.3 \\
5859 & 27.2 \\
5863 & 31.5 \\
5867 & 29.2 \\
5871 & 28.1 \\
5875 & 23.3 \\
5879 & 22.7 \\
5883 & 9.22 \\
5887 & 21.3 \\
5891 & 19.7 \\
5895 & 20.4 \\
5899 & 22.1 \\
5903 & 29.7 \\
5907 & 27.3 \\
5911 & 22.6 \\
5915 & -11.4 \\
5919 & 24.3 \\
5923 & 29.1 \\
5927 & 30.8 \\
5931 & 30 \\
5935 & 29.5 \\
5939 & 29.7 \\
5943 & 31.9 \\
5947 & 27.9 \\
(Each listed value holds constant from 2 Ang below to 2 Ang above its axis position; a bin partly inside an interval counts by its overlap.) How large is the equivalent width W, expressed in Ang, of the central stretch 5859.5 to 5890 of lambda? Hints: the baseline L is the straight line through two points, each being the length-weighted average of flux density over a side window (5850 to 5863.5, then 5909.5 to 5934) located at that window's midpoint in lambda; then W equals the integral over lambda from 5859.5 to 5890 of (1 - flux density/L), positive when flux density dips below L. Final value 3.4 Ang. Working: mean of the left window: 28.5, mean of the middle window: 23.7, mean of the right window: 21.2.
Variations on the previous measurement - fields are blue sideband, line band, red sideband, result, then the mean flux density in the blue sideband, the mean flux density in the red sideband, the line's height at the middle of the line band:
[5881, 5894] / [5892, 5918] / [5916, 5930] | 2.21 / 17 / 25.4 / 21.1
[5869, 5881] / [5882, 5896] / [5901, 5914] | 3.55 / 24.7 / 23.6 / 24.2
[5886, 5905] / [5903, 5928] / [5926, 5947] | 5.26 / 22.7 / 30.1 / 26.3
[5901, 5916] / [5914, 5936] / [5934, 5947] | 1.97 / 18.9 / 30.1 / 24.7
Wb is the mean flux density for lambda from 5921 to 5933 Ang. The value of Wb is 30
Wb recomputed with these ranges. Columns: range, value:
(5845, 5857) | 28.5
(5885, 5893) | 20.5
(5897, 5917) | 18.1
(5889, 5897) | 20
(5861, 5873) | 29.6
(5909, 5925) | 16.1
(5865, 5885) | 22.5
